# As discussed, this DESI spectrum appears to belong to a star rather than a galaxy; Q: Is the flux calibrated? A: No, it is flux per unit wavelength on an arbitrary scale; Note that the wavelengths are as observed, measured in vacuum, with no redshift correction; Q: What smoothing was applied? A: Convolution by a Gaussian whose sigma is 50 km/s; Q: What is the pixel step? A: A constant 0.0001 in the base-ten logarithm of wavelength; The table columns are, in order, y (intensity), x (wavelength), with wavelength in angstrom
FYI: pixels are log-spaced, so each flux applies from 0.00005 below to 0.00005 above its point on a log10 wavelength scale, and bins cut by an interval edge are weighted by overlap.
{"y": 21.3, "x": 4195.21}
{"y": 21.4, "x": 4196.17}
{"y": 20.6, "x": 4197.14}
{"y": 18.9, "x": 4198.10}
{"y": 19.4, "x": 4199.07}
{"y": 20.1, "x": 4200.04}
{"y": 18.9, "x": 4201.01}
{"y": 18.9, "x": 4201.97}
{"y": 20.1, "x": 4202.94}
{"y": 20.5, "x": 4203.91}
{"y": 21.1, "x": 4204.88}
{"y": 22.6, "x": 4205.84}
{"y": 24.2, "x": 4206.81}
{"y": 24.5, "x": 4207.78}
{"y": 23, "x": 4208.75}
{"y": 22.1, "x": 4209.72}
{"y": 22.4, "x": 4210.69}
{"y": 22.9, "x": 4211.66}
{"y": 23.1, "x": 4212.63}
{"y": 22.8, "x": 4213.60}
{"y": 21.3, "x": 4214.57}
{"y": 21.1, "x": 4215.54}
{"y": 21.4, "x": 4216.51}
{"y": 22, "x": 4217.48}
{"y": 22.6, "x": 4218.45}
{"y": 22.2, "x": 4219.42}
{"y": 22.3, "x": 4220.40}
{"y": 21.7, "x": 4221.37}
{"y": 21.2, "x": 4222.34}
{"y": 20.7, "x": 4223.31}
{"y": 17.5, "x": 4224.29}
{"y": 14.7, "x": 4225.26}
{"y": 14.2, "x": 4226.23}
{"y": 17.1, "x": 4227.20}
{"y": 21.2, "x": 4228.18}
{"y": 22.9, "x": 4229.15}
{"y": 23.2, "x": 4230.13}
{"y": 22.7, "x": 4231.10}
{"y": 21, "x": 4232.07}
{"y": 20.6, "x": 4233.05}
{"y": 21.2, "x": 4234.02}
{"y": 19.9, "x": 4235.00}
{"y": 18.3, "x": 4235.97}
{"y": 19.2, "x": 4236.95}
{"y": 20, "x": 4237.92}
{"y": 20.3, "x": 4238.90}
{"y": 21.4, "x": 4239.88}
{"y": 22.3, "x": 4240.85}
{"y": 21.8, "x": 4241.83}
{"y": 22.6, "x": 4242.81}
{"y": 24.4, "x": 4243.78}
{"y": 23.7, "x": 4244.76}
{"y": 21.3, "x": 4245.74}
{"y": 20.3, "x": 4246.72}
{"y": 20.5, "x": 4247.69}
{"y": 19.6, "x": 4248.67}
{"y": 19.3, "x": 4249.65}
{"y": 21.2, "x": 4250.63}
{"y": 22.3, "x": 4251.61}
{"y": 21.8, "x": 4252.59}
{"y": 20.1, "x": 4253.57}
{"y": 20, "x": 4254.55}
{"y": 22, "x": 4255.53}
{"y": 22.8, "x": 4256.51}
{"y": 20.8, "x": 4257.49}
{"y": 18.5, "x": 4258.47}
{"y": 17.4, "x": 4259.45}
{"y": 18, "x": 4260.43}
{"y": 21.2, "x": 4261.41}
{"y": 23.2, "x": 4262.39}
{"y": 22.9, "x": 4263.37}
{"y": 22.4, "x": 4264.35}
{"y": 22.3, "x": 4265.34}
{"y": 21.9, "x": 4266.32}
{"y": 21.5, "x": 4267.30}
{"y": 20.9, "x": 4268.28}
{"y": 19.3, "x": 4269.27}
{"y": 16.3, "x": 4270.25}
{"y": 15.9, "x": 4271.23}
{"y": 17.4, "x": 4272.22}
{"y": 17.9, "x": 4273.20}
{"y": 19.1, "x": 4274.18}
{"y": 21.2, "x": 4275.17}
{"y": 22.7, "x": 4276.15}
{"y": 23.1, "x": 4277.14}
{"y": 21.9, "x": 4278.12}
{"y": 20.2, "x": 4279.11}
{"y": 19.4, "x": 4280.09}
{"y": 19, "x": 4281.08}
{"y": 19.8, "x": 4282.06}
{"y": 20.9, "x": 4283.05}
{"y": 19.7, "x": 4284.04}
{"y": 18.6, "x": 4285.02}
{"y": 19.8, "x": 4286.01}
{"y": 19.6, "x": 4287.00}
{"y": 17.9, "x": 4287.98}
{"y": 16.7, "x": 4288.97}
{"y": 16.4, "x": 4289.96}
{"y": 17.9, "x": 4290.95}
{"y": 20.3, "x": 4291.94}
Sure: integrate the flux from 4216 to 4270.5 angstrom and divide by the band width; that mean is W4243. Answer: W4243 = 20.8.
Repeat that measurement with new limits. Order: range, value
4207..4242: 21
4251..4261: 20.4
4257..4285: 20.2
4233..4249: 21.1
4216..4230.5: 20.3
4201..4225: 21.6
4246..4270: 20.8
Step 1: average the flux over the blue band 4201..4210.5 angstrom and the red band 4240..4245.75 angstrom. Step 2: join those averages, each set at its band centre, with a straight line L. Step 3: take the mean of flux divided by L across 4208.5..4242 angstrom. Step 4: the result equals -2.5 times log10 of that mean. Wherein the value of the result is 0.07 mag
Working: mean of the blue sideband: 21.8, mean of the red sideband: 22.7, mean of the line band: 20.9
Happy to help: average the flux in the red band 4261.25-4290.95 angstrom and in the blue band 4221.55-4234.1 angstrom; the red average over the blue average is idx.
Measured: 1.0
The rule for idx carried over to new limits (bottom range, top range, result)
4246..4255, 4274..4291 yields 0.96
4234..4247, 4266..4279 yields 0.94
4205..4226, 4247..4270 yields 0.96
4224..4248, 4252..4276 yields 0.99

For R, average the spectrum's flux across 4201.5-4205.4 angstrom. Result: 20.2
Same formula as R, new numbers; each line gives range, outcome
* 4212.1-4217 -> 22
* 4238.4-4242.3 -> 21.4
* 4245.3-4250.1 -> 20.2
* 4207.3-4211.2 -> 23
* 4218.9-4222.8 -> 21.8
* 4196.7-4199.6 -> 19.6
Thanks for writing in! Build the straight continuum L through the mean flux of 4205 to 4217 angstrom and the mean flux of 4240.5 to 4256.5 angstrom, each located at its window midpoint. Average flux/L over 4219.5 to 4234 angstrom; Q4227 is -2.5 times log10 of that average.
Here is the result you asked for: 0.10 mag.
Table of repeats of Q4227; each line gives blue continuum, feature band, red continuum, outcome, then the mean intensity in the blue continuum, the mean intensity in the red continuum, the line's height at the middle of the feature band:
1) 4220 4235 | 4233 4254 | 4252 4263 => -0.03 mag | 20.1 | 20.6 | 20.4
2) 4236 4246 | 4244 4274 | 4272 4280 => 0.03 mag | 21.5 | 20.5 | 21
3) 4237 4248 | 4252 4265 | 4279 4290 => -0.01 mag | 21.6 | 19.1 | 20.6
